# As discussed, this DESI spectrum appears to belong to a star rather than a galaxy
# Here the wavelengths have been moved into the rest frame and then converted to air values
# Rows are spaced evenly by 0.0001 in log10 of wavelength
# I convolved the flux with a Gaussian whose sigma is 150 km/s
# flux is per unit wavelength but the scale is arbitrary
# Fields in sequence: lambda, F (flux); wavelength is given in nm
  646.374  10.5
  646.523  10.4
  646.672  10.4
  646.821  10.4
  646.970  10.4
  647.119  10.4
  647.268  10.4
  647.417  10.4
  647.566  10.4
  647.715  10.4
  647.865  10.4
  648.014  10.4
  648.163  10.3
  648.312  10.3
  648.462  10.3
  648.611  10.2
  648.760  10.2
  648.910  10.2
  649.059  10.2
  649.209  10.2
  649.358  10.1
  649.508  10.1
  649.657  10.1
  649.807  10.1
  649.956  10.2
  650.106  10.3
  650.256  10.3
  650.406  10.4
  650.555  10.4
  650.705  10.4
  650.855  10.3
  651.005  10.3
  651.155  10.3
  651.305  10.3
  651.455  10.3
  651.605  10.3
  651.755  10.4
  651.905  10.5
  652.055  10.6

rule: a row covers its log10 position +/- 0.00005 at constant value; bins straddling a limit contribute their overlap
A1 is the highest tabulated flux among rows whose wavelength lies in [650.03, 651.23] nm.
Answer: 10.4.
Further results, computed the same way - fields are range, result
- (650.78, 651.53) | 10.3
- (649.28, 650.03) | 10.2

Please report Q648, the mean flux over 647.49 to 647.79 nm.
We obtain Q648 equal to 10.4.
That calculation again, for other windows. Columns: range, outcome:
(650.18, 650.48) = 10.3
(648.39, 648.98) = 10.2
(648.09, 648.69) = 10.3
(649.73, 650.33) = 10.2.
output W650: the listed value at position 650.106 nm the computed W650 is 10.3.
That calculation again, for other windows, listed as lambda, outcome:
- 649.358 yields 10.1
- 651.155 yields 10.3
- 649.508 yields 10.1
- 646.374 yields 10.5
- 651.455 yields 10.3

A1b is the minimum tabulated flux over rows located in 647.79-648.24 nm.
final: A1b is 10.3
